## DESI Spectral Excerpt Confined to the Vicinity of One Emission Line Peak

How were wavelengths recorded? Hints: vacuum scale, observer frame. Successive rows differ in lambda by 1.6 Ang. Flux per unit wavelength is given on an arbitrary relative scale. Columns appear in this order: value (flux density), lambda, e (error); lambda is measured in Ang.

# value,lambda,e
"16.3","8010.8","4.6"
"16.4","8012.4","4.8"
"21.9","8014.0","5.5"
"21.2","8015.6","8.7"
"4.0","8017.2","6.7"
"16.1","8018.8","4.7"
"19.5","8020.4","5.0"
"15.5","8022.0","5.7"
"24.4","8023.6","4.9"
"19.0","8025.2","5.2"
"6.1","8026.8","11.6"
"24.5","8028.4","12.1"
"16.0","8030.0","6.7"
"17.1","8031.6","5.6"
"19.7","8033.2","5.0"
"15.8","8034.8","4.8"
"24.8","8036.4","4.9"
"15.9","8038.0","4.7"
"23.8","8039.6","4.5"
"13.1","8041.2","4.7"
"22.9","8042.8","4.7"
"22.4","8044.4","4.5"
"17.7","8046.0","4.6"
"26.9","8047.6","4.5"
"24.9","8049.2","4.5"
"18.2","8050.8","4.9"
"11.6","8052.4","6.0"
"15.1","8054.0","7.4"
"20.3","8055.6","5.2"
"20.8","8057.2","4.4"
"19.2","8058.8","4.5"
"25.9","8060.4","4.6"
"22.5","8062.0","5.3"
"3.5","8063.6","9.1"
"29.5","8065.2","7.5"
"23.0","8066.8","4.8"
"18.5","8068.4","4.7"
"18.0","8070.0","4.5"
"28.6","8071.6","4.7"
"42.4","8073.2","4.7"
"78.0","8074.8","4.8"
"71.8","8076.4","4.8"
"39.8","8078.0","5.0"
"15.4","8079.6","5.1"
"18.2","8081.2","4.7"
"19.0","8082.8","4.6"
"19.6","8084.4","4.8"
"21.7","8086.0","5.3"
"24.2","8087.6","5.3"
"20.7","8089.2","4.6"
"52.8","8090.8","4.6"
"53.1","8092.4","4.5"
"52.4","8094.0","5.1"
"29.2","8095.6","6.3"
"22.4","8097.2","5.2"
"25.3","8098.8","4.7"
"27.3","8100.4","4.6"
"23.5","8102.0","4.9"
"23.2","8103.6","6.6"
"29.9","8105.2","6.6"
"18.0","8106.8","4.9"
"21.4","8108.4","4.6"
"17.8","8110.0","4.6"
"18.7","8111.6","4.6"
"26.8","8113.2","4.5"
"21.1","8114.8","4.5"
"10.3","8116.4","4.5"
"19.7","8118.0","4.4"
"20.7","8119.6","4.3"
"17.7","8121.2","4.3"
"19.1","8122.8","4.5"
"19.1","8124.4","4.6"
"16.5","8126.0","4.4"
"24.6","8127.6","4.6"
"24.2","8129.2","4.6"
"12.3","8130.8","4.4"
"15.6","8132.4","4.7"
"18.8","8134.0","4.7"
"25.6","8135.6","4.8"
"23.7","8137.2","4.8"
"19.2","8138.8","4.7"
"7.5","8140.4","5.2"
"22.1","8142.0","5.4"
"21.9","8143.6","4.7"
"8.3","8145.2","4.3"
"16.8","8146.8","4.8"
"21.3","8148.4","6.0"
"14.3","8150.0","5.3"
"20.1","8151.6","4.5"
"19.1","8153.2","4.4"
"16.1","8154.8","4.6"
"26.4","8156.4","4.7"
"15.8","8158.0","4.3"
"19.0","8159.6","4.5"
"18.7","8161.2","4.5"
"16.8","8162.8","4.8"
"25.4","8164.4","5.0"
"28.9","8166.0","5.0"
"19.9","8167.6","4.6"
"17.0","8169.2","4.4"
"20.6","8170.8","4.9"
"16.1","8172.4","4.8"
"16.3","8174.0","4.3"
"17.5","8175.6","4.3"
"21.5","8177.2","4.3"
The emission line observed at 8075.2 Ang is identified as [S II] 6716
